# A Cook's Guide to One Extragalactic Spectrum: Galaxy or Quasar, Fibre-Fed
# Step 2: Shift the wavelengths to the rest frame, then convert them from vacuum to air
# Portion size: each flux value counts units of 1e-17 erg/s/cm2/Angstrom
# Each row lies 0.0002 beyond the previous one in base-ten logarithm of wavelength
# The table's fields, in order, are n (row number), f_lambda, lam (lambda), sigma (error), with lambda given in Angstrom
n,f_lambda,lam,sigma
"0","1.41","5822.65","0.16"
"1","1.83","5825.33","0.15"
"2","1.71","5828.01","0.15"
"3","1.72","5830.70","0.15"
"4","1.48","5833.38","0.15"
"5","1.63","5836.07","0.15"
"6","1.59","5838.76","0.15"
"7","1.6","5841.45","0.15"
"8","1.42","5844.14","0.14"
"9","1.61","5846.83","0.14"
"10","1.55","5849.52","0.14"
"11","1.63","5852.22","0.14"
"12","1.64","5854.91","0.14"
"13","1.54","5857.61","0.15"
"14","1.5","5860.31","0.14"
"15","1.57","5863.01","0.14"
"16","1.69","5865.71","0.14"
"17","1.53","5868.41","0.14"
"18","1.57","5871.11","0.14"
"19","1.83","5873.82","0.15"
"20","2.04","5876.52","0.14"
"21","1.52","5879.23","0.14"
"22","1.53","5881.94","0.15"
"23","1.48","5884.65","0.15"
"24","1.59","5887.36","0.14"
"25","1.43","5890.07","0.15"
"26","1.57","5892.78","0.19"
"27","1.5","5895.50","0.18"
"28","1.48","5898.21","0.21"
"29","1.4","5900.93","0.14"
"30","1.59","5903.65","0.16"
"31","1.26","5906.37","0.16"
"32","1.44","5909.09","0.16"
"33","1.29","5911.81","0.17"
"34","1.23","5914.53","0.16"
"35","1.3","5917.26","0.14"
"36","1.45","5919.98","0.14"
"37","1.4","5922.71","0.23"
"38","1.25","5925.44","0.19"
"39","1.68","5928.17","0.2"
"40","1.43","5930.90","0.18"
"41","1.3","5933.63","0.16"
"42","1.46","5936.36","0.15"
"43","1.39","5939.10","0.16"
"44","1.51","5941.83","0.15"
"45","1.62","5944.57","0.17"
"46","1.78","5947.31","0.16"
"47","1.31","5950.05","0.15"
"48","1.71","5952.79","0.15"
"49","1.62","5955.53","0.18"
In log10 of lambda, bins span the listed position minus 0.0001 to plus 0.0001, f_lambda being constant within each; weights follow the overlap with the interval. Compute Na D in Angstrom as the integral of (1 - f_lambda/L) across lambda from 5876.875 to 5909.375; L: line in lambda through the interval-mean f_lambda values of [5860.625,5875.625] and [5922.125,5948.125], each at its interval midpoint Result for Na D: 1.6 Angstrom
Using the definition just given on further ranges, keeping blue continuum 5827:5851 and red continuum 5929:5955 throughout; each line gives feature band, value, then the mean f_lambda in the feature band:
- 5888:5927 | 3.3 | 1.4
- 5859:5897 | -0.9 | 1.6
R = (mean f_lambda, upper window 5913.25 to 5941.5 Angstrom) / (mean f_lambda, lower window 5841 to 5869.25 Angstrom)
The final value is 0.9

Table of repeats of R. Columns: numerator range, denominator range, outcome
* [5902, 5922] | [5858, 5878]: 0.82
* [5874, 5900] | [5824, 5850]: 0.98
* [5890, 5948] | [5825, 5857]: 0.90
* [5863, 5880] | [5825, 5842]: 1.03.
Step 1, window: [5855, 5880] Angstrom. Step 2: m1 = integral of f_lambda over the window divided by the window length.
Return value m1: 1.65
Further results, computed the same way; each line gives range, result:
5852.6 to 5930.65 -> 1.51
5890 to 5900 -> 1.5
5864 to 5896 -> 1.61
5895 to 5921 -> 1.39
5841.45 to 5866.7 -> 1.57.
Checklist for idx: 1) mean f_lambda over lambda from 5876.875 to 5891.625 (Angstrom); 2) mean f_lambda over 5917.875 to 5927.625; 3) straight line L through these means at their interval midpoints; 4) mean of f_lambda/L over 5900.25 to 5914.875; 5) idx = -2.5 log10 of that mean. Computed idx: 0.06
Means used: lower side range 1.55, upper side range 1.39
